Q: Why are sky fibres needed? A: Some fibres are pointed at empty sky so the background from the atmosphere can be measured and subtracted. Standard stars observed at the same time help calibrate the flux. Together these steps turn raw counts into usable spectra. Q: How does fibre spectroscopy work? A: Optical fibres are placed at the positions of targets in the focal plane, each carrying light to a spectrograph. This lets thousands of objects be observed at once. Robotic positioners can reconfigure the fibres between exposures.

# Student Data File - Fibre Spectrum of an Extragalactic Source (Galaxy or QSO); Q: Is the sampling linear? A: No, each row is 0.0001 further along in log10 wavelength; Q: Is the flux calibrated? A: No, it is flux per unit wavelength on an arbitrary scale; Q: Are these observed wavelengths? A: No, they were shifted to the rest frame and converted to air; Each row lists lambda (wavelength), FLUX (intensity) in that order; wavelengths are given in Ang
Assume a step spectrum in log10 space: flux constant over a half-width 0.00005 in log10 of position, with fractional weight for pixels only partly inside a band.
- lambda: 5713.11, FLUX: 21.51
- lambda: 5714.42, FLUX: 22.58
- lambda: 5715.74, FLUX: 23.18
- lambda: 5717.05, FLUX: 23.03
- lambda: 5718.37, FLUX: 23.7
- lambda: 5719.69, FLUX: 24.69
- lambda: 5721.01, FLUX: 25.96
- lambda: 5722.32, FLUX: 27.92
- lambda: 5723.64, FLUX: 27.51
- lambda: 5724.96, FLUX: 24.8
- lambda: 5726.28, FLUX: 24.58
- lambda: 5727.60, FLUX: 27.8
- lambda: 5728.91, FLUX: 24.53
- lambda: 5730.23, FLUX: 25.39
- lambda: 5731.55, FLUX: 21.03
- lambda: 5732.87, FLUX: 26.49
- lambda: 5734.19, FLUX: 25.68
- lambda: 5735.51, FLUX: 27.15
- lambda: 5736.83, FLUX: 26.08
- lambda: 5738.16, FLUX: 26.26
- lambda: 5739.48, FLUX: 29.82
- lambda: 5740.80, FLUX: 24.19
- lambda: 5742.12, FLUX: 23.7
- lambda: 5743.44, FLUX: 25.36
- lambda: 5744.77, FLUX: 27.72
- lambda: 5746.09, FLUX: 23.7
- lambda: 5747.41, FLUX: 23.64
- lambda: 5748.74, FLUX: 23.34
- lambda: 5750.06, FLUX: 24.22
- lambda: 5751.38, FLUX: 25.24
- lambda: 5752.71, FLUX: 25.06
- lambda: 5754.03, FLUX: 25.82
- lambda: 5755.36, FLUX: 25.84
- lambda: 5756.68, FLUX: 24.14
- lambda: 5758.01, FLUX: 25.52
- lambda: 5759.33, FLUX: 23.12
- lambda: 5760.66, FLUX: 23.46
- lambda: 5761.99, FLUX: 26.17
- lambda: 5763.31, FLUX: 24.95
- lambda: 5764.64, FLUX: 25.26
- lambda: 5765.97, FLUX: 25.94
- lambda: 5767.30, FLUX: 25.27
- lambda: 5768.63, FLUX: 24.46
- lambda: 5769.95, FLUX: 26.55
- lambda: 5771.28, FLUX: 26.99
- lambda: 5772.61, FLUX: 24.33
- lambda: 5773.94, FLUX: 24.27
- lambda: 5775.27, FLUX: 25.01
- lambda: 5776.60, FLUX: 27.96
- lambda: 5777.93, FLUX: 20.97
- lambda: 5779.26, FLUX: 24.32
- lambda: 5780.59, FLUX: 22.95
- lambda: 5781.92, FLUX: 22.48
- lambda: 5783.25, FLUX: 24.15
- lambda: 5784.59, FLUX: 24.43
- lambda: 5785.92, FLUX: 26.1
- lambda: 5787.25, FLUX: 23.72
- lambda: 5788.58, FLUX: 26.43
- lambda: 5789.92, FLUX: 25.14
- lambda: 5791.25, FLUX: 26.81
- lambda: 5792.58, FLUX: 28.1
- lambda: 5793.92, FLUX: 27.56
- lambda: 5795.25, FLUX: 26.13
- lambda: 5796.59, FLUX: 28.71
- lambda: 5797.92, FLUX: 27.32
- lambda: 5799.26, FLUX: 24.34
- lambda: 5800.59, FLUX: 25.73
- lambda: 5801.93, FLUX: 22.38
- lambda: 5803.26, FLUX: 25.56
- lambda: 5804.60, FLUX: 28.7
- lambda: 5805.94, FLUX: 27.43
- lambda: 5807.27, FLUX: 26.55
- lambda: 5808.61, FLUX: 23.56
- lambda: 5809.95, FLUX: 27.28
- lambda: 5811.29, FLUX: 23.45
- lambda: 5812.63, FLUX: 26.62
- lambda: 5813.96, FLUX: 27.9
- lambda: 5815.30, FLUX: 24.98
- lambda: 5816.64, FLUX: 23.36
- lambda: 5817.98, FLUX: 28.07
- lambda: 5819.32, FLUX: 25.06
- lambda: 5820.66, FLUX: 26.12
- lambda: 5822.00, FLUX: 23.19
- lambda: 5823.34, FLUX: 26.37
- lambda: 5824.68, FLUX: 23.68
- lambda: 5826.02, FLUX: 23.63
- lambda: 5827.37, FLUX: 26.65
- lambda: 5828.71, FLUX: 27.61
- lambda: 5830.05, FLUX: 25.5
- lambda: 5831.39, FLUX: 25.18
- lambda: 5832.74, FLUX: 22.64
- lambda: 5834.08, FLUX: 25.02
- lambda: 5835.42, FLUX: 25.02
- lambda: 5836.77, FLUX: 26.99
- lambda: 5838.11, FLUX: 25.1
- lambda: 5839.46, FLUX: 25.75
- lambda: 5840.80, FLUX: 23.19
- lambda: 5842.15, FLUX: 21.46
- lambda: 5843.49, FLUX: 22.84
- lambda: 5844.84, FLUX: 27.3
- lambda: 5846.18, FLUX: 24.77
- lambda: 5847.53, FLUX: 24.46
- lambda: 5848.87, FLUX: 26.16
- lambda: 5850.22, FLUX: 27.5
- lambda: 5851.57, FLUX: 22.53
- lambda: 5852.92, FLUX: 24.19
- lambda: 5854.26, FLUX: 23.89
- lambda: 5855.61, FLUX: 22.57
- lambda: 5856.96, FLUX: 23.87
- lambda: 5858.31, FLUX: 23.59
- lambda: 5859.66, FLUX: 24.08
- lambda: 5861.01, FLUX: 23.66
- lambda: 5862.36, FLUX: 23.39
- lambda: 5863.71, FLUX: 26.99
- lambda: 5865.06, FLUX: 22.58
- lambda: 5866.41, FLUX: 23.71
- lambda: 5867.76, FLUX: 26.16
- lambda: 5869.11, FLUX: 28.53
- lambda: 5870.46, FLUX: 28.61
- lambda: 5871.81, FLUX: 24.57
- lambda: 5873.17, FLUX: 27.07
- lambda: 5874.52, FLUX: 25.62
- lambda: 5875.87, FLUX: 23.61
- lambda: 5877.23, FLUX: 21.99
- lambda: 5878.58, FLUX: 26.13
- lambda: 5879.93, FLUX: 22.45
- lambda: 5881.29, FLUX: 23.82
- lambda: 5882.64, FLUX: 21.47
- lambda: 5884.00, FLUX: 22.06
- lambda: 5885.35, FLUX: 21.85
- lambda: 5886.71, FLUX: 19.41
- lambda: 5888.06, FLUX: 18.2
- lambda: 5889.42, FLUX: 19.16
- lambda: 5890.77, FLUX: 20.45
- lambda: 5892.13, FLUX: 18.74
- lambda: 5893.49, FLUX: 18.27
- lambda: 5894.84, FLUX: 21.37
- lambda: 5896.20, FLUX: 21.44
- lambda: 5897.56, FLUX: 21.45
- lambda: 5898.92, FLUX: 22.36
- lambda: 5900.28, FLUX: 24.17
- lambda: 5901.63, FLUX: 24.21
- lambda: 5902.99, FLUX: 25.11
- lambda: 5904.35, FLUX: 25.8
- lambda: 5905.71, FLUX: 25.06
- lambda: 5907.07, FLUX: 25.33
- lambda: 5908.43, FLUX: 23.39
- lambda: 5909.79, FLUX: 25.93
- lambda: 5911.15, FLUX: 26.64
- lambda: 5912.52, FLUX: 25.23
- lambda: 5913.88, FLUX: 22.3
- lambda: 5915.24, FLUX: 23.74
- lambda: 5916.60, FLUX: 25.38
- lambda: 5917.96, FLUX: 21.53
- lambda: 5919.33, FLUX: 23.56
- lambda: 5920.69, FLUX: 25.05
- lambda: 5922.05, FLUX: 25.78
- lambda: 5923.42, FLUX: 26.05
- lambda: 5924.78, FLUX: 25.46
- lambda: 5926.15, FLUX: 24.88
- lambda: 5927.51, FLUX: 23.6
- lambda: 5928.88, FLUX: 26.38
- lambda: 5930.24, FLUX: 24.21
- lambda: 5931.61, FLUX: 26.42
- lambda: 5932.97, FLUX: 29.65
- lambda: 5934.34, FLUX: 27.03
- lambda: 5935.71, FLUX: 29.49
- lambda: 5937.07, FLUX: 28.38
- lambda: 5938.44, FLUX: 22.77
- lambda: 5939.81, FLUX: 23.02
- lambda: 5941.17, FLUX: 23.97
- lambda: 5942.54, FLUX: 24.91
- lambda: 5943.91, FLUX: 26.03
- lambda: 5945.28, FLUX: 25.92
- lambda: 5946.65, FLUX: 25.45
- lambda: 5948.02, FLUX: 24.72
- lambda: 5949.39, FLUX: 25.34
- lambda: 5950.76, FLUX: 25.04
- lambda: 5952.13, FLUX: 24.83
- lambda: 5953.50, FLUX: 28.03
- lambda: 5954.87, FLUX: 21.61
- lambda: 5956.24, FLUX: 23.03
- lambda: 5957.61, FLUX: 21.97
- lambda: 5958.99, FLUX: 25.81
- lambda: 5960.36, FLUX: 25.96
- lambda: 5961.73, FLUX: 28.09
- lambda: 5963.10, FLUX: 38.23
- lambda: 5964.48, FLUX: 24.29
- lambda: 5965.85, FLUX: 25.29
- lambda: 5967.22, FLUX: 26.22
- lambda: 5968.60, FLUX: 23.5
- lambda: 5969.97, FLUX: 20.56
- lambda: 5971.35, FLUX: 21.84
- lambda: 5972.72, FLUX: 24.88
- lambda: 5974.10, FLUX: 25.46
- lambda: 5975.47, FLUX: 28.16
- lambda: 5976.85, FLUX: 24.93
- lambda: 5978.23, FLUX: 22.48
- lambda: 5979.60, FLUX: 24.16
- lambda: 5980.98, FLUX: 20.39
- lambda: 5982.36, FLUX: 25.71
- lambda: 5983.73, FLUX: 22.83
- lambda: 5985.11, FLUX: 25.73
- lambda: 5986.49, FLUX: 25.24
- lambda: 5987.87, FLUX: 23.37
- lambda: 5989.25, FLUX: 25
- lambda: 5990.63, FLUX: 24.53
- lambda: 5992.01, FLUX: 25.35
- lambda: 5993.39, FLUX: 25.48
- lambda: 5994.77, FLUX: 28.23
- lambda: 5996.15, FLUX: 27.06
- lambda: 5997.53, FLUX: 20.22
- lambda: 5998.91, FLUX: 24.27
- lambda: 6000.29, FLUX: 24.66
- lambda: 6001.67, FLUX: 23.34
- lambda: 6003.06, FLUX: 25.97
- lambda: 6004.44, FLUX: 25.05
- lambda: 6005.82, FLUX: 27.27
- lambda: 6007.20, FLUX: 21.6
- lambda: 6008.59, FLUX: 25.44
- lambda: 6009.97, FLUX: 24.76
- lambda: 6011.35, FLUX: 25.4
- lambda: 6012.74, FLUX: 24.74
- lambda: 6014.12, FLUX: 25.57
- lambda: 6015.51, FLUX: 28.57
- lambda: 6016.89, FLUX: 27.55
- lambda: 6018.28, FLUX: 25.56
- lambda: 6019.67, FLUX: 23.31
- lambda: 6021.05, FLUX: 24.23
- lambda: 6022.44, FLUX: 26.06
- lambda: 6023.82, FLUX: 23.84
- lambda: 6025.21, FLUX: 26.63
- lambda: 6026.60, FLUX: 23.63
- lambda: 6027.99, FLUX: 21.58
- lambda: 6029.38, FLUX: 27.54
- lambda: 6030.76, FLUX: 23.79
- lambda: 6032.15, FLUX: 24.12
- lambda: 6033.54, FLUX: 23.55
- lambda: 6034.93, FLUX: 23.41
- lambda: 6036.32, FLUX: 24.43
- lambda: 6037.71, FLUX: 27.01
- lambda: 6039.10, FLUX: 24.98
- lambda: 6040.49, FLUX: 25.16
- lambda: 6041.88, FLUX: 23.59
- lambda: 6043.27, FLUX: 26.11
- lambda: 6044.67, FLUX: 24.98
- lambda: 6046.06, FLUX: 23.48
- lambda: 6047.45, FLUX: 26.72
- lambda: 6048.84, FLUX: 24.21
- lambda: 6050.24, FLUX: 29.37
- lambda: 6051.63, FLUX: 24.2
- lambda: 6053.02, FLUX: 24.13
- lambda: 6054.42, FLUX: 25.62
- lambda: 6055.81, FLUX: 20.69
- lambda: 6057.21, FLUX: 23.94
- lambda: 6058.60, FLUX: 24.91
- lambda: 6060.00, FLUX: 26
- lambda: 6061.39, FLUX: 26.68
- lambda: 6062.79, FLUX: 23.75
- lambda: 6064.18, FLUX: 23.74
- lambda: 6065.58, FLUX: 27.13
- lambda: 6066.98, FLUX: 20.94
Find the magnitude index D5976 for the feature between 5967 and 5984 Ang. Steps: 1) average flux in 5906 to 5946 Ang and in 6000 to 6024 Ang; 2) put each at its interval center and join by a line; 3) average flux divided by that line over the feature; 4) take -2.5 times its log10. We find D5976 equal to 0.06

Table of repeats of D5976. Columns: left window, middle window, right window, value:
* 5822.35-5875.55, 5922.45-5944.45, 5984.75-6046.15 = -0.04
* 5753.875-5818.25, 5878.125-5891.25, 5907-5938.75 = 0.18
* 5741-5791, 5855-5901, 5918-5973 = 0.10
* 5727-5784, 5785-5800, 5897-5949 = -0.06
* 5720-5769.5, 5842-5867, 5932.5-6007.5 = 0.04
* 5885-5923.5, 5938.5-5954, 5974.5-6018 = -0.05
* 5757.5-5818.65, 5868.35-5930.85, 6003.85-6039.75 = 0.07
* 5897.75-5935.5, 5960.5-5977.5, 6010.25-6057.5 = -0.04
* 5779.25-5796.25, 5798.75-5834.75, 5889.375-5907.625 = -0.04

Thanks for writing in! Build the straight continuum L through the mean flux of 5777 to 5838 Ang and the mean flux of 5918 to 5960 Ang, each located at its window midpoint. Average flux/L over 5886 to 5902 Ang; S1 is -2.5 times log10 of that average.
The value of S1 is 0.217 mag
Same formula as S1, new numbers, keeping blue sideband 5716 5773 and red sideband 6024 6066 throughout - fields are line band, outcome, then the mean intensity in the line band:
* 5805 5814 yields -0.04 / 26.1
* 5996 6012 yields 0.02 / 24.5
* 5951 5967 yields -0.05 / 26.1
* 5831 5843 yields 0.03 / 24.4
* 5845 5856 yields 0.02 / 24.7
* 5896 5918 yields 0.04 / 24.2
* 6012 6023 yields -0.04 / 25.7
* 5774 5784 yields 0.05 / 24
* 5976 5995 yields 0.02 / 24.5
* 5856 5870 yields 0.02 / 24.7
